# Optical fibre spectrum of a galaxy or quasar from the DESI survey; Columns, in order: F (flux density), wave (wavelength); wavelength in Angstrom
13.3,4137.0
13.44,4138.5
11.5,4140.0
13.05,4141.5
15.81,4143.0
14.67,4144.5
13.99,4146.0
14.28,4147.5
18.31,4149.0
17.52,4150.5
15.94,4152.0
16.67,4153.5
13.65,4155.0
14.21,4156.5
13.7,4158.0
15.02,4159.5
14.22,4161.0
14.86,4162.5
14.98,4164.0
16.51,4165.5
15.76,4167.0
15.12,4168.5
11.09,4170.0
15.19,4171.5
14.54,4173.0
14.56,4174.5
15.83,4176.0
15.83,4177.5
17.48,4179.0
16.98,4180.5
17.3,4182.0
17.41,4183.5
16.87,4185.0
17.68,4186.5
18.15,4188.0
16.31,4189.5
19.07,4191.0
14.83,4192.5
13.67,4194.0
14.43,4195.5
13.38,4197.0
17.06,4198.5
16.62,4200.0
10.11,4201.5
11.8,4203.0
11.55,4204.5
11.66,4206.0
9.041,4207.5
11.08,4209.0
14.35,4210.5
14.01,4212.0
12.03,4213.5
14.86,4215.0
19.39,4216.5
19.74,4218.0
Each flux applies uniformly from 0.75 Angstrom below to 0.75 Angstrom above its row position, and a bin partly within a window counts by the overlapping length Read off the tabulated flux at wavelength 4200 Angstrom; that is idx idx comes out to 16.62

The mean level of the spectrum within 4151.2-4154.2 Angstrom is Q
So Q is 16.3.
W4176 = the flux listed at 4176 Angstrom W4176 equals 15.83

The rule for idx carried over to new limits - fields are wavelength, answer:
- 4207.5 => 9.041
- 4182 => 17.3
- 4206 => 11.66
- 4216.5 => 19.39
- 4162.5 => 14.86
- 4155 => 13.65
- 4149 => 18.31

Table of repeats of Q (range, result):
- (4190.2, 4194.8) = 15.8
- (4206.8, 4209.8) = 10.1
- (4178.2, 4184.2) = 17.3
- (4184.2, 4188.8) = 17.6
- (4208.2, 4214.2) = 12.8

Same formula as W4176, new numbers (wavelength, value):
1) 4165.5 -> 16.51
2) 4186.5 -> 17.68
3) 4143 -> 15.81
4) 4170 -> 11.09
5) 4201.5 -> 10.11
